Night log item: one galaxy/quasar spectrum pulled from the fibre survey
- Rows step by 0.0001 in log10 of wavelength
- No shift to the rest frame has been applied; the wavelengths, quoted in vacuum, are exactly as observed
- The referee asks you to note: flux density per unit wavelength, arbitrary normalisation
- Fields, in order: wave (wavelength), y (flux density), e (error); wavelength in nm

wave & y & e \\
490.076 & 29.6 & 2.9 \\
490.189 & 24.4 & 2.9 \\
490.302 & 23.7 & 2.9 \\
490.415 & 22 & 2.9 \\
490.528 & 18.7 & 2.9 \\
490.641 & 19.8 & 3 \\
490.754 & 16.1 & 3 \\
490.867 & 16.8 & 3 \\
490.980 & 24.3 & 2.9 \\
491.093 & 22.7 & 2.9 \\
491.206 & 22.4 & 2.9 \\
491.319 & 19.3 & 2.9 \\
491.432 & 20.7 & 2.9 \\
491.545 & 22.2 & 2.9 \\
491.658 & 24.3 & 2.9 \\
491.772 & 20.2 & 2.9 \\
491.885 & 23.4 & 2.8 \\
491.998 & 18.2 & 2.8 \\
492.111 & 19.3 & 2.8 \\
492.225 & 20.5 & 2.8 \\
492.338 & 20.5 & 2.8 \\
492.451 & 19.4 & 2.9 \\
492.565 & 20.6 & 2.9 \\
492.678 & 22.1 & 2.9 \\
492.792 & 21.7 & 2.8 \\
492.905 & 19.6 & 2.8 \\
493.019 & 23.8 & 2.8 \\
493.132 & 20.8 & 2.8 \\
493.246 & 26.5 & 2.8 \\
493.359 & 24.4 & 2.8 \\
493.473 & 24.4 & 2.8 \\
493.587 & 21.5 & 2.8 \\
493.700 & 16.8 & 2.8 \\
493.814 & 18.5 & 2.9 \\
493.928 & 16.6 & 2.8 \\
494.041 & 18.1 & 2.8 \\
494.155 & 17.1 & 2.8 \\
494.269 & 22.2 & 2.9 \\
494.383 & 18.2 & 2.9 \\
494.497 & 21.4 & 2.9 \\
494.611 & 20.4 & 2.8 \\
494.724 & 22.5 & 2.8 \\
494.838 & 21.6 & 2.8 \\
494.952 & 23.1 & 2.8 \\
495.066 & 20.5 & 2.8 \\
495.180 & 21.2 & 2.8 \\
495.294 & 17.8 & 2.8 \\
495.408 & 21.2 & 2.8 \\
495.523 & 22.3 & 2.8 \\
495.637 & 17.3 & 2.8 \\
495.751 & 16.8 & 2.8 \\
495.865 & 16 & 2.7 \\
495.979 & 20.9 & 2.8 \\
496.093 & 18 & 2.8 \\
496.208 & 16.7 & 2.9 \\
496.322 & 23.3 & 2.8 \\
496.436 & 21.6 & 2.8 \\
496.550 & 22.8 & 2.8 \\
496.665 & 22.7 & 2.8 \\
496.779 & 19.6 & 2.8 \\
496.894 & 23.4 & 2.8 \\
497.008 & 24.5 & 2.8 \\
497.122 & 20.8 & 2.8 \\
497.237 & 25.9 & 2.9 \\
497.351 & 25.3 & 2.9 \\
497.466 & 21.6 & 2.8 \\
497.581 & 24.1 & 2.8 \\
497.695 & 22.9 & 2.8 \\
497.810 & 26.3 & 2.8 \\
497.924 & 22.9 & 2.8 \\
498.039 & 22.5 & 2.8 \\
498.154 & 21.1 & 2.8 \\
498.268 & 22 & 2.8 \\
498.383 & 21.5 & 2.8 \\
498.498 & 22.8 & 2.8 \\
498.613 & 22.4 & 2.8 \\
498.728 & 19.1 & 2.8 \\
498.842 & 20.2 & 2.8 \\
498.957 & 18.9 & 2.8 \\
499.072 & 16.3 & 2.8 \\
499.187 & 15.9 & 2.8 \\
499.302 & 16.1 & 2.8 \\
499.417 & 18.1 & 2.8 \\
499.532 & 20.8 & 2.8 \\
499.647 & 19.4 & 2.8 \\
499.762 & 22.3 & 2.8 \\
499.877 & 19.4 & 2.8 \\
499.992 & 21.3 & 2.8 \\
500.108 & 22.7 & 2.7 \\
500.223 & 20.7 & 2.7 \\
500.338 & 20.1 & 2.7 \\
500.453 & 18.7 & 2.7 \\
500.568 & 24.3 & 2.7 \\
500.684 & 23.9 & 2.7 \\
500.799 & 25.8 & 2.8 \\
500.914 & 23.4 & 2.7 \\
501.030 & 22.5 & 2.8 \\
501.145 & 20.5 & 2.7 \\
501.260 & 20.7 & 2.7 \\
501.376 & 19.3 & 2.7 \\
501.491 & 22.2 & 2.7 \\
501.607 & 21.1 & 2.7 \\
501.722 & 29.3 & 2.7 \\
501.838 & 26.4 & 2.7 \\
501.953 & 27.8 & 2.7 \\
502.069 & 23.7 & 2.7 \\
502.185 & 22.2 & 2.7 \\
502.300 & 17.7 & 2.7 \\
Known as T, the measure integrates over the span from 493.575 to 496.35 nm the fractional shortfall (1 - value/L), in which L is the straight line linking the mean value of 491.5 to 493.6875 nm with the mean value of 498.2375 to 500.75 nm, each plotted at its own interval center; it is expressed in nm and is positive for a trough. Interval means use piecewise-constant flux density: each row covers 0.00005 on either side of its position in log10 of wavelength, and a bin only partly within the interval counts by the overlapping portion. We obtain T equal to 0.22 nm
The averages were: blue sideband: 21.7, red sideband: 20.3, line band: 19.5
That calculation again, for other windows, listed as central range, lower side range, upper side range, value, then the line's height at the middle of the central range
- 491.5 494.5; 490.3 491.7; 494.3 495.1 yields 0.031 nm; 21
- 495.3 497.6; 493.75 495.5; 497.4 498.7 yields 0.038 nm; 21.4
